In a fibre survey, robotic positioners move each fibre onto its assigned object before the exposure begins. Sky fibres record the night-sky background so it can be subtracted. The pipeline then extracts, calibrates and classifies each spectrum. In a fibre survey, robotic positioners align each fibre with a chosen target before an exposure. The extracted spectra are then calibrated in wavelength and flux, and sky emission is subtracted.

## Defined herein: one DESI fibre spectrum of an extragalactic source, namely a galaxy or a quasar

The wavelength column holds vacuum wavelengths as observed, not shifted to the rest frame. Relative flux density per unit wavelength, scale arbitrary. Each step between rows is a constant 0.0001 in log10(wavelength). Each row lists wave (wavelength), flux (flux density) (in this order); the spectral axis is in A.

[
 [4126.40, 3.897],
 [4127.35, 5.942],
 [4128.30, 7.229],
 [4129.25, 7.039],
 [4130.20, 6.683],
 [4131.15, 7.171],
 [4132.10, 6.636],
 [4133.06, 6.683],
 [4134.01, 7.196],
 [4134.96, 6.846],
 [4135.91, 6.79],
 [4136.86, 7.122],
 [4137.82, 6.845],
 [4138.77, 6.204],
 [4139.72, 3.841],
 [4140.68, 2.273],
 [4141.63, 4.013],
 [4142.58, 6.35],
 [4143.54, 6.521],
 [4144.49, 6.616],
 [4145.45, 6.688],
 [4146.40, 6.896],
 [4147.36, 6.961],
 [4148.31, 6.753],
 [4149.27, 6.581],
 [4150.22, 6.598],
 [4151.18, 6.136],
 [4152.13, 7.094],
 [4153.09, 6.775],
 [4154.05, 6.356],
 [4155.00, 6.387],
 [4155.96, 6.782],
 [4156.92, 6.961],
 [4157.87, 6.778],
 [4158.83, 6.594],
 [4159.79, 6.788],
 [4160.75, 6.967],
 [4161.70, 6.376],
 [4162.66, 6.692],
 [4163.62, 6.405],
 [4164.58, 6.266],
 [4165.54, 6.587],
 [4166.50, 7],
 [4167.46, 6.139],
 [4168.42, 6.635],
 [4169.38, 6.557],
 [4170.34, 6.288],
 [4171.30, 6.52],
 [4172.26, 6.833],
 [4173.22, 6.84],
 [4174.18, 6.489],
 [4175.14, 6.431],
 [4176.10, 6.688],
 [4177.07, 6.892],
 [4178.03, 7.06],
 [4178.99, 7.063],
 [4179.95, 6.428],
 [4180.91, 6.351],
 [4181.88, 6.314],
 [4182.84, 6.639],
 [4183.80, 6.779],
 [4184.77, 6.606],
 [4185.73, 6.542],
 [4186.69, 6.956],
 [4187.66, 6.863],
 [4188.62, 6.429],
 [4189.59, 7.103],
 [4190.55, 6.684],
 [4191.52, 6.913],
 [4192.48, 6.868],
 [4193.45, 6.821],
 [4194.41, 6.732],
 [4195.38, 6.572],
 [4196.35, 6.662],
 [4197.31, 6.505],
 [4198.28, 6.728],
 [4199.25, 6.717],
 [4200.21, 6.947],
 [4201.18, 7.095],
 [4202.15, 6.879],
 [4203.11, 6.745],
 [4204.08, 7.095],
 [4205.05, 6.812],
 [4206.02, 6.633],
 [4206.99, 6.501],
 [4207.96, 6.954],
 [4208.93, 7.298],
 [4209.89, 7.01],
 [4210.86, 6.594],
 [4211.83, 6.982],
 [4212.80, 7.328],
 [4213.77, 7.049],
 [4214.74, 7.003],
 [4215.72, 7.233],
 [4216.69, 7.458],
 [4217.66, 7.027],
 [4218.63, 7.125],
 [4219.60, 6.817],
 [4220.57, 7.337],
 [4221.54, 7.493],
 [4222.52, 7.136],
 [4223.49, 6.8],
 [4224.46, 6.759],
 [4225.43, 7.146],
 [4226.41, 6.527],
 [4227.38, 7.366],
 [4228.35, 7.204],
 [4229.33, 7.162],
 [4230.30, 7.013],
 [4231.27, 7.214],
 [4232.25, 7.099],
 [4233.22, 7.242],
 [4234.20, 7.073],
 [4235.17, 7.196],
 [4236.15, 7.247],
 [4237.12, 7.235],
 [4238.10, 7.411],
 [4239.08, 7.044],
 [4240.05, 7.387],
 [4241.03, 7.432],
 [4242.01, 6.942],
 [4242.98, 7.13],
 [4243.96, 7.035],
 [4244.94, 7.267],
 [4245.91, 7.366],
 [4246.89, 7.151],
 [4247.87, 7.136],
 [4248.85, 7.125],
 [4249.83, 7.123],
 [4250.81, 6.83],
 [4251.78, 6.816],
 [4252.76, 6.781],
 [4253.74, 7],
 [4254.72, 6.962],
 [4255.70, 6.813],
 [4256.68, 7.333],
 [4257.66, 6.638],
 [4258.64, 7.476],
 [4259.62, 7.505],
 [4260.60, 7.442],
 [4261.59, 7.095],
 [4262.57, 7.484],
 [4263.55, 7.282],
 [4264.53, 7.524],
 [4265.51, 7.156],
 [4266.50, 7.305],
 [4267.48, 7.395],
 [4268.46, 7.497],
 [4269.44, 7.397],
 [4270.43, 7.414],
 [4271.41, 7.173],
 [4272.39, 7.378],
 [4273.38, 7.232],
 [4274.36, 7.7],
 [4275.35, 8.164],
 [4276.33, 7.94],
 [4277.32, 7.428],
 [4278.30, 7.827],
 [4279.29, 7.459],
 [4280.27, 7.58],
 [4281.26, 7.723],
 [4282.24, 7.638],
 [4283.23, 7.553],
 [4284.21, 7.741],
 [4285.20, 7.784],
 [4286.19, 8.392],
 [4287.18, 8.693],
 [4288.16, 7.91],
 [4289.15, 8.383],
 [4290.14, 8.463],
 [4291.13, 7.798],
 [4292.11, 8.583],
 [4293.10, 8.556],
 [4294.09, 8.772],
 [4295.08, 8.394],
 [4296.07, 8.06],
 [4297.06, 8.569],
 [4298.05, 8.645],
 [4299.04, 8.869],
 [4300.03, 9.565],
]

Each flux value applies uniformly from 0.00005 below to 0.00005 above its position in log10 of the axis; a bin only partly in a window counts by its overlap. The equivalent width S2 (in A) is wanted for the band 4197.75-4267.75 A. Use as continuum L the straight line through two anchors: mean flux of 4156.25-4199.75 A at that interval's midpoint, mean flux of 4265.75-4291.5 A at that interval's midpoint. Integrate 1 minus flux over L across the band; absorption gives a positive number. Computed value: 1.42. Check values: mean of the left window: 6.67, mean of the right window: 7.72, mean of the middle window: 7.09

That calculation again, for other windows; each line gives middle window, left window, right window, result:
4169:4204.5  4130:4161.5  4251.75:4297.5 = 0.5 A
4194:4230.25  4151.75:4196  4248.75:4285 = 0.0 A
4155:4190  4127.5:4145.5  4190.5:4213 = -0.5 A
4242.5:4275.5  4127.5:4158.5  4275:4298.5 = 2.3 A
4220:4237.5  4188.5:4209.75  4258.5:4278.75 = -0.1 A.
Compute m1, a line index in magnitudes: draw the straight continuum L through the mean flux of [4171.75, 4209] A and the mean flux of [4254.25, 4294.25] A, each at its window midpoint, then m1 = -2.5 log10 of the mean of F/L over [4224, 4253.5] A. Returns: 0.02 mag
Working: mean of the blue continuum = 6.75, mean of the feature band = 7.12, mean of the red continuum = 7.64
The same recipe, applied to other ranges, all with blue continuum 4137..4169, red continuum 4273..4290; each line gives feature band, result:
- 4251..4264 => 0.07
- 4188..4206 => 0.01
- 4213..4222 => -0.01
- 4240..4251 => 0.04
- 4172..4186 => 0.00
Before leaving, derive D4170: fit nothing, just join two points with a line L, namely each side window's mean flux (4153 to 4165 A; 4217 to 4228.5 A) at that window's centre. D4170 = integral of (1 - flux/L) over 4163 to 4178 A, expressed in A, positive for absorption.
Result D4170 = 0.3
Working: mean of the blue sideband 6.62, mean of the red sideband 7.07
